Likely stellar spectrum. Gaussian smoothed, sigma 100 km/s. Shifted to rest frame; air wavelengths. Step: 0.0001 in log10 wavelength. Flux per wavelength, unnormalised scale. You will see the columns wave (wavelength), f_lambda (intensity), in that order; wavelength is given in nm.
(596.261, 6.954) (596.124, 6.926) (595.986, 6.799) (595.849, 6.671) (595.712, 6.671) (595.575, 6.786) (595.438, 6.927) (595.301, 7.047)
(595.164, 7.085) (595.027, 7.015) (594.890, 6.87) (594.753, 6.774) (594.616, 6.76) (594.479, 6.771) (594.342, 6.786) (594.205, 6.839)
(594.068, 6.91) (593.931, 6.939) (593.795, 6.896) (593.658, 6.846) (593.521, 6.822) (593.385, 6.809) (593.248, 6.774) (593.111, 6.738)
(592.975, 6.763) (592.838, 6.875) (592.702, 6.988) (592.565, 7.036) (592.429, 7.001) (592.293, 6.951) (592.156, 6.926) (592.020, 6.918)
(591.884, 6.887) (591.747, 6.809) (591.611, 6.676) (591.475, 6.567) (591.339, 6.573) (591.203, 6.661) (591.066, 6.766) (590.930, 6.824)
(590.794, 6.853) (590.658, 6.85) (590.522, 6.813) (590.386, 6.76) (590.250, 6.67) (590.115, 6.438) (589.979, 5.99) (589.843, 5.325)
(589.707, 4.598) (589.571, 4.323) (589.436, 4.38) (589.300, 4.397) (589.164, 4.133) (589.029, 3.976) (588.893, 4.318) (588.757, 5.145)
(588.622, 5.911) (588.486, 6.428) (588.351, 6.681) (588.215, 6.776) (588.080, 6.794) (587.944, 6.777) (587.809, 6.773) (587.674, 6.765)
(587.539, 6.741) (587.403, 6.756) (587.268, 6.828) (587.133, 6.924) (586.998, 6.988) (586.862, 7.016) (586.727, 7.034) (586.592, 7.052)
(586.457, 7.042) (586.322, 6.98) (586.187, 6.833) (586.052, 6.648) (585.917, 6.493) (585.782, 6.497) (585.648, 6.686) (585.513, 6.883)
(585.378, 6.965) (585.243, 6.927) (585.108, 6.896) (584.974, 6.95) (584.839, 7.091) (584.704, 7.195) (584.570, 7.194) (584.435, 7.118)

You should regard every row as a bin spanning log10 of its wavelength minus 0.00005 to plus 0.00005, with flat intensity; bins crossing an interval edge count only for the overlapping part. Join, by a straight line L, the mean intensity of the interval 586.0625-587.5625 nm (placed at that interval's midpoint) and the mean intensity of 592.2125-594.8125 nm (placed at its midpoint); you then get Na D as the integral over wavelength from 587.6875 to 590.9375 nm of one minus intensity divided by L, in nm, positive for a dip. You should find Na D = 0.50 nm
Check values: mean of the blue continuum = 6.92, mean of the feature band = 5.83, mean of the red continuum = 6.86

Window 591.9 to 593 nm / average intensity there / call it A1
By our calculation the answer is 6.94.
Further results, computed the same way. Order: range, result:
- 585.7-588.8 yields 6.7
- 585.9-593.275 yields 6.4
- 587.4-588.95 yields 6.32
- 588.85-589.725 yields 4.29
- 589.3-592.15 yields 6.25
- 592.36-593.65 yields 6.87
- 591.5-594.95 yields 6.85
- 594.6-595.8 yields 6.89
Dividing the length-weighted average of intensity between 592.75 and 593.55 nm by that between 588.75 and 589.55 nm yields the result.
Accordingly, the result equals 1.6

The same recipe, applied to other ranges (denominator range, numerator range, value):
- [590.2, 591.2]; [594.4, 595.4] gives 1.02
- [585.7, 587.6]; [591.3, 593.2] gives 1.00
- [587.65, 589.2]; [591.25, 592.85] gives 1.16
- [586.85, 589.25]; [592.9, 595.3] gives 1.11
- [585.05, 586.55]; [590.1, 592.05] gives 0.99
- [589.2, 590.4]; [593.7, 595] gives 1.28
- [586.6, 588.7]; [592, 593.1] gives 1.03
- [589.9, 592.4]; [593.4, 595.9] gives 1.02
